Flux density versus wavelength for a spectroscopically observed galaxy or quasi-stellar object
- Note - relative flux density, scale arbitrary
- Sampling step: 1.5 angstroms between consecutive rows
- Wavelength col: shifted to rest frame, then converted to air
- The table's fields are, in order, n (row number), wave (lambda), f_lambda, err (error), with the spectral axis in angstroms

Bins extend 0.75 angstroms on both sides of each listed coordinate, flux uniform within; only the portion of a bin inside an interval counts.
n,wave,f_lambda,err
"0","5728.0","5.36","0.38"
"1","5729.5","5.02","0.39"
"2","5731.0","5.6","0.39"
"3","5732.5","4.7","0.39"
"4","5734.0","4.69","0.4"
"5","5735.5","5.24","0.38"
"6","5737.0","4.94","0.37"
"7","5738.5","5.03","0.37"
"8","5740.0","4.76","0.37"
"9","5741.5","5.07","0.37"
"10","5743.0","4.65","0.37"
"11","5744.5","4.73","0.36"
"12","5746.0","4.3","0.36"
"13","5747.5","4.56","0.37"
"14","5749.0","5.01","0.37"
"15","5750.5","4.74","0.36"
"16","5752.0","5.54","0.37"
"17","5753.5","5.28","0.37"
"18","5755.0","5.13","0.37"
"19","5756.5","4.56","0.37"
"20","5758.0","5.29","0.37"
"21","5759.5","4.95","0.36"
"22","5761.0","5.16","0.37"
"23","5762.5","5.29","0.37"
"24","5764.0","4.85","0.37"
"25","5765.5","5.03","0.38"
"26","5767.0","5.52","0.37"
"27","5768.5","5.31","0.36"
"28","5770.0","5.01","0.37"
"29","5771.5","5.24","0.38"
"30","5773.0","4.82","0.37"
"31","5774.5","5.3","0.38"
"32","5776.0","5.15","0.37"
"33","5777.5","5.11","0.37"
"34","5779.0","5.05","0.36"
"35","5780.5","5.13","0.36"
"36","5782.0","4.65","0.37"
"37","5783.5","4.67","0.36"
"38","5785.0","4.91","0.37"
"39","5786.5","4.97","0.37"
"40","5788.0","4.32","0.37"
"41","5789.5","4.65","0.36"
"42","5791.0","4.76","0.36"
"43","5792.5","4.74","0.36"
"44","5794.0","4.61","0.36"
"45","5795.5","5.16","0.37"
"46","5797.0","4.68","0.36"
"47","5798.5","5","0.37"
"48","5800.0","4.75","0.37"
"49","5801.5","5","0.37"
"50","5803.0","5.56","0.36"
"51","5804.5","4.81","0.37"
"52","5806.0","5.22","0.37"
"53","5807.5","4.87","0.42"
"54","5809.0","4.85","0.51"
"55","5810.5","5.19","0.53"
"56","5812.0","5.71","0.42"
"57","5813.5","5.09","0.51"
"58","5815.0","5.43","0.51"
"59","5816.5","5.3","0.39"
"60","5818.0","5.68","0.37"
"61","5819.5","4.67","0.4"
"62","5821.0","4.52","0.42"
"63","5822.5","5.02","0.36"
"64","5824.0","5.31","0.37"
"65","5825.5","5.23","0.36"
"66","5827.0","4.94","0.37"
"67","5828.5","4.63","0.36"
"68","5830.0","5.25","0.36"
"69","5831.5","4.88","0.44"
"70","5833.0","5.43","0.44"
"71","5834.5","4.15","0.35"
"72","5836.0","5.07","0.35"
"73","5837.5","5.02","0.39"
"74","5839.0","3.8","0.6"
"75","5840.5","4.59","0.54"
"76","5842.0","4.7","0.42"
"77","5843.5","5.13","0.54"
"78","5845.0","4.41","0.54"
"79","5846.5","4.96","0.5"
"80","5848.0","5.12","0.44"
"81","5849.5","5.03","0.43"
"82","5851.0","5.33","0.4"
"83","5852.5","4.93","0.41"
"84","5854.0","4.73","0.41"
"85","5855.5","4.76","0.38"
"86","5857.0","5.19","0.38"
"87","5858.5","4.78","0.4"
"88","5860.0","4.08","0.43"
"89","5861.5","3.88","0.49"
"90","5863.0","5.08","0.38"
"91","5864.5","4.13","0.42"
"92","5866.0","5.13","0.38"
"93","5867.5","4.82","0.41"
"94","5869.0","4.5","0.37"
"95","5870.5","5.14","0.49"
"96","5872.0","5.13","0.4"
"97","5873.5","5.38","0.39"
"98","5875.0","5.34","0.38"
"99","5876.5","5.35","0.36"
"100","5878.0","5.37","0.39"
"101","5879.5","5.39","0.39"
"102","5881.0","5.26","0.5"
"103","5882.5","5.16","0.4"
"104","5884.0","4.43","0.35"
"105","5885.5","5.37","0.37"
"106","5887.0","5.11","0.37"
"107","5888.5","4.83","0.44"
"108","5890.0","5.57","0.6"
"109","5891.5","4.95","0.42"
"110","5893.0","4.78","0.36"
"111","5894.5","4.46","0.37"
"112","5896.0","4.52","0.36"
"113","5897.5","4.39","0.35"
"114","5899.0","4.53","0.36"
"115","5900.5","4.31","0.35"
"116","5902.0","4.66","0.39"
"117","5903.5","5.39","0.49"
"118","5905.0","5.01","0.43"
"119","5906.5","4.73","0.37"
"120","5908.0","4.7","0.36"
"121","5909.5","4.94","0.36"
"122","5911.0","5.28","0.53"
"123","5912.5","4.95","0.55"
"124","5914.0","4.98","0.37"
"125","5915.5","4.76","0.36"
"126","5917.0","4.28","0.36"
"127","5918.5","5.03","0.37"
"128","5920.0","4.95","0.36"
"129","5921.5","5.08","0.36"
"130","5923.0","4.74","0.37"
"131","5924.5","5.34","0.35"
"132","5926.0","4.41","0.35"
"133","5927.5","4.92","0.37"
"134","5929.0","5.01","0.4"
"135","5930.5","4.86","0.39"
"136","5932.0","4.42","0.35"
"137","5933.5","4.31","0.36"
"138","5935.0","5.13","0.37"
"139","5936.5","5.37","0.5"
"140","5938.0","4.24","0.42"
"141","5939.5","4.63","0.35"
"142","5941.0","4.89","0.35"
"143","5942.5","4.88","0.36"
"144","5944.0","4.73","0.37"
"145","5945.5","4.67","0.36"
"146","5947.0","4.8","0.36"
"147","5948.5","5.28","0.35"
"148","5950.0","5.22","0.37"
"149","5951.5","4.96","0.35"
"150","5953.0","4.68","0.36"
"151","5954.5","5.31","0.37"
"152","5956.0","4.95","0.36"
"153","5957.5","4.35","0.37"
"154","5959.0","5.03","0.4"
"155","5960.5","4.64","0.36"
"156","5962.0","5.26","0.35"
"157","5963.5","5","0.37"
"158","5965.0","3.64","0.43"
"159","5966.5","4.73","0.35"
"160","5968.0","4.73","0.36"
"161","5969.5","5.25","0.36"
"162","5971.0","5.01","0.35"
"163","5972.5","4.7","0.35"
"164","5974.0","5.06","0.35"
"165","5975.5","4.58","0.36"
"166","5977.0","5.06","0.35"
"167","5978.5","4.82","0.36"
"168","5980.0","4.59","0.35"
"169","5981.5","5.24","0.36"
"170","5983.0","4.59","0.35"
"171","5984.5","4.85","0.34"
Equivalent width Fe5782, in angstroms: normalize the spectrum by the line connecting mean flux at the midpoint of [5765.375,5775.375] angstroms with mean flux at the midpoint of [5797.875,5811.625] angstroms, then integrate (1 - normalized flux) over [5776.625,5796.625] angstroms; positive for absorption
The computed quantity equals 1.2 angstroms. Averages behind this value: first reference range 5.18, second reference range 5.05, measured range 4.82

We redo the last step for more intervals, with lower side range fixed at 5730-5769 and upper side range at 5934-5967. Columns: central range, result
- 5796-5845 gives -0.37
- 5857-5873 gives 0.65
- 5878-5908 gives -0.09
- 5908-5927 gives -0.11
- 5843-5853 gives -0.14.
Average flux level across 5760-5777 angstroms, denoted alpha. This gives 5.15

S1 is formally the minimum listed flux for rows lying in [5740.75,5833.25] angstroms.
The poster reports 4.3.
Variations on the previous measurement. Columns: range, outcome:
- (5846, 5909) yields 3.88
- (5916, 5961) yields 4.24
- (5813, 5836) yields 4.15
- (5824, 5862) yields 3.8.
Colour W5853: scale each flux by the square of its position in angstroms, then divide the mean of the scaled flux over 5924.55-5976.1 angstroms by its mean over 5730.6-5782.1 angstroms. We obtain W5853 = 1.0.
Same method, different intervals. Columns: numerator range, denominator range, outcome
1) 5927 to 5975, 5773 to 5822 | 1.02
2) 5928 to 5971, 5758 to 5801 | 1.03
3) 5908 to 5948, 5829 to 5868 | 1.04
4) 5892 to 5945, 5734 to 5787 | 1.01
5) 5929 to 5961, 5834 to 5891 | 1.01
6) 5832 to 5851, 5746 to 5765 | 0.99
